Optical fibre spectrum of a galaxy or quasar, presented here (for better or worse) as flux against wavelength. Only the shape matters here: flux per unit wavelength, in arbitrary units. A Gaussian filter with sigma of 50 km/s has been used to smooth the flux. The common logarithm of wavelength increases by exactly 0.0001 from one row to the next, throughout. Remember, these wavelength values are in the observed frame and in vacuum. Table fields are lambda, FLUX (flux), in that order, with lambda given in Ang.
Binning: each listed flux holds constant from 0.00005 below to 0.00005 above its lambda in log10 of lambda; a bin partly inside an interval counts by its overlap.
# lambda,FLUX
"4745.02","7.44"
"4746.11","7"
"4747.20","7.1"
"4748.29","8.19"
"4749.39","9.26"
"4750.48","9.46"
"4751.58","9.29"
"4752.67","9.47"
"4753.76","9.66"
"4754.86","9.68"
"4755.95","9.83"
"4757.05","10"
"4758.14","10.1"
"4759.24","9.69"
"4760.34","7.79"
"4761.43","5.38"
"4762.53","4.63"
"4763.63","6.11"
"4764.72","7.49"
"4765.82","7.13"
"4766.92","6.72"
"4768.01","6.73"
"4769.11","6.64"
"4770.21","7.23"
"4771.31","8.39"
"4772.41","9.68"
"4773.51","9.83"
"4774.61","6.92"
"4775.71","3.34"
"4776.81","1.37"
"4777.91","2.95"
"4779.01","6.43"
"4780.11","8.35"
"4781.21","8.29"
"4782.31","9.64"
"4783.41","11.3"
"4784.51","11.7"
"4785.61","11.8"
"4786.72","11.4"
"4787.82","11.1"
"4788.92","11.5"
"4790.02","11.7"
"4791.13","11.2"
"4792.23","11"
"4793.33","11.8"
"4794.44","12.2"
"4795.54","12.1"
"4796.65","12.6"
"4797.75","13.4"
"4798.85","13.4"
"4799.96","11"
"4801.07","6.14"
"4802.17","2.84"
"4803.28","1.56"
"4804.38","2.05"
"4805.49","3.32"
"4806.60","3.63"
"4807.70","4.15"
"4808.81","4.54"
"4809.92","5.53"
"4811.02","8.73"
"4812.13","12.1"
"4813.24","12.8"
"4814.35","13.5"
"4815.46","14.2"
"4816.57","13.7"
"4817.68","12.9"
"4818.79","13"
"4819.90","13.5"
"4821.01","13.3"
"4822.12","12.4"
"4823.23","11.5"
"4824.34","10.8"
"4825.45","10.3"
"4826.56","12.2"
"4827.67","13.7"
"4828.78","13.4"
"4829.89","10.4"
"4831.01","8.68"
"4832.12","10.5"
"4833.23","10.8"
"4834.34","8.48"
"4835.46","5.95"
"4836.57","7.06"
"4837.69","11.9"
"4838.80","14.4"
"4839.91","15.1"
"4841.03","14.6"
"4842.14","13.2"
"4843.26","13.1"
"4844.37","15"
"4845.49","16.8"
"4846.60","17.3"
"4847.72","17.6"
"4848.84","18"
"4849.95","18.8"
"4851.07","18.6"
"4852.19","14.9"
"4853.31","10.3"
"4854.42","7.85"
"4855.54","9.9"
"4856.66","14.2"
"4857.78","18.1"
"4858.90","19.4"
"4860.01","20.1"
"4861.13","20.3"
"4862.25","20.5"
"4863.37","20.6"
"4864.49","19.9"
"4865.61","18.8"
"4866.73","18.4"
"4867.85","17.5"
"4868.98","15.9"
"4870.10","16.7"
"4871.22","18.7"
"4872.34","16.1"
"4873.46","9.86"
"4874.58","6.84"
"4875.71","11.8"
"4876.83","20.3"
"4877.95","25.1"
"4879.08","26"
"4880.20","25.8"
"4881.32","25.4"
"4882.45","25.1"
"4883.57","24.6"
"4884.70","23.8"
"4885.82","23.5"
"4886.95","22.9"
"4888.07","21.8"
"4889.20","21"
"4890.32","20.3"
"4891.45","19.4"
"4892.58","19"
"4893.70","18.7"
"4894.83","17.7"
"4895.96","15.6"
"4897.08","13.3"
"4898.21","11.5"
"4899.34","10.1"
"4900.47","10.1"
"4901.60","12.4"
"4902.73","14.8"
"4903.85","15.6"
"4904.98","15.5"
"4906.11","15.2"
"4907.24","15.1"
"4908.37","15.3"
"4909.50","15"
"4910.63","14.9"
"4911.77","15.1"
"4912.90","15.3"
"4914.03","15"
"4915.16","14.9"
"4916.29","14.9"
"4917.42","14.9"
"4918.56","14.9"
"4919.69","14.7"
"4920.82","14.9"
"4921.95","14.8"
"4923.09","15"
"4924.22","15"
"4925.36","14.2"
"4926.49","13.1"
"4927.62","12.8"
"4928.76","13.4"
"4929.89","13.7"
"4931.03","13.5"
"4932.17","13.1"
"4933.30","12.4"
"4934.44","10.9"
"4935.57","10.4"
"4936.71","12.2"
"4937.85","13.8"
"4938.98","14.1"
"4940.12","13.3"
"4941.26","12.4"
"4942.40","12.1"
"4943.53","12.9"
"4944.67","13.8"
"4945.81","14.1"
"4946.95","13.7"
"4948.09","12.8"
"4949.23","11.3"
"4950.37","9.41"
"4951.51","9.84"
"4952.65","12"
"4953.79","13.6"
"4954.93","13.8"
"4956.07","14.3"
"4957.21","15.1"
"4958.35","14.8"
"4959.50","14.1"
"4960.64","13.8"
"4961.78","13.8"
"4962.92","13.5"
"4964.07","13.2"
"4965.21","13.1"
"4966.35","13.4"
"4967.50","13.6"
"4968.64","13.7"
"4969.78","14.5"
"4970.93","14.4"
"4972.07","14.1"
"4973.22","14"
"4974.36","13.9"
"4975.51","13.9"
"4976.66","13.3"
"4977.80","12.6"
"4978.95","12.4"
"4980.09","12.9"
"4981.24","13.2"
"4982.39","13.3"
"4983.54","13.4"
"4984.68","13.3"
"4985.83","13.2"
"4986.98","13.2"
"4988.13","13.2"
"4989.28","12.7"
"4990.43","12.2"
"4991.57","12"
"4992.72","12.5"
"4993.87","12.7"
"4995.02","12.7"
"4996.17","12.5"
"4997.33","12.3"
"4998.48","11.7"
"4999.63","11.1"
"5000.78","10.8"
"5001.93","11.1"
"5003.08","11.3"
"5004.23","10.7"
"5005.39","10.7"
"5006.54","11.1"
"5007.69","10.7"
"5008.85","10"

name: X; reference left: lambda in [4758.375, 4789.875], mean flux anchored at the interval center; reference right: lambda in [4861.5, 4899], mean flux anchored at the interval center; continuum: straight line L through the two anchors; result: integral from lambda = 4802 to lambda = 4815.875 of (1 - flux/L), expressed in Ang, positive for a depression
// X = 5.8 Ang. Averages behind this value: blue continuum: 7.91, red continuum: 19.1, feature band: 6.88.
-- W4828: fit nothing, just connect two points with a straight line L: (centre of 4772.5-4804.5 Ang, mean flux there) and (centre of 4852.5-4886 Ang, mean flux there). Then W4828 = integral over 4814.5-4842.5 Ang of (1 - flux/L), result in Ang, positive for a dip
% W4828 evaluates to 3.44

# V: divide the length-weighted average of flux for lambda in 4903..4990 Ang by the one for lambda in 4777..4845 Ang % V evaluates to 1.33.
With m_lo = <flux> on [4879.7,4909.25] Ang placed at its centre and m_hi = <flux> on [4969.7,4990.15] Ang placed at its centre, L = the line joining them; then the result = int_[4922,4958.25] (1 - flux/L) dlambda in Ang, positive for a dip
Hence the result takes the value 6.0 Ang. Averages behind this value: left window 18.2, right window 13.4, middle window 13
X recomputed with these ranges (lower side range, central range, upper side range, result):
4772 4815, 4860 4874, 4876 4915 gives -2.2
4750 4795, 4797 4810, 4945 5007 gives 4.5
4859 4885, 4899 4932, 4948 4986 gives 4.6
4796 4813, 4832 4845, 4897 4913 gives -3.1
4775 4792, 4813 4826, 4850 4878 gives -0.6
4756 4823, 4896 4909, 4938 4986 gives -2.0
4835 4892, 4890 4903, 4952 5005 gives 0.9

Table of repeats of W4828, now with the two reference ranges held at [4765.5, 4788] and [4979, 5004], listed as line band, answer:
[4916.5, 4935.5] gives -4.70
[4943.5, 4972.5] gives -4.00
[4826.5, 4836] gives -1.40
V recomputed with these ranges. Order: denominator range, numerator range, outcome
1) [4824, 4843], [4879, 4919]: 1.55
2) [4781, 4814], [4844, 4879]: 1.82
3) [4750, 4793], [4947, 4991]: 1.56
